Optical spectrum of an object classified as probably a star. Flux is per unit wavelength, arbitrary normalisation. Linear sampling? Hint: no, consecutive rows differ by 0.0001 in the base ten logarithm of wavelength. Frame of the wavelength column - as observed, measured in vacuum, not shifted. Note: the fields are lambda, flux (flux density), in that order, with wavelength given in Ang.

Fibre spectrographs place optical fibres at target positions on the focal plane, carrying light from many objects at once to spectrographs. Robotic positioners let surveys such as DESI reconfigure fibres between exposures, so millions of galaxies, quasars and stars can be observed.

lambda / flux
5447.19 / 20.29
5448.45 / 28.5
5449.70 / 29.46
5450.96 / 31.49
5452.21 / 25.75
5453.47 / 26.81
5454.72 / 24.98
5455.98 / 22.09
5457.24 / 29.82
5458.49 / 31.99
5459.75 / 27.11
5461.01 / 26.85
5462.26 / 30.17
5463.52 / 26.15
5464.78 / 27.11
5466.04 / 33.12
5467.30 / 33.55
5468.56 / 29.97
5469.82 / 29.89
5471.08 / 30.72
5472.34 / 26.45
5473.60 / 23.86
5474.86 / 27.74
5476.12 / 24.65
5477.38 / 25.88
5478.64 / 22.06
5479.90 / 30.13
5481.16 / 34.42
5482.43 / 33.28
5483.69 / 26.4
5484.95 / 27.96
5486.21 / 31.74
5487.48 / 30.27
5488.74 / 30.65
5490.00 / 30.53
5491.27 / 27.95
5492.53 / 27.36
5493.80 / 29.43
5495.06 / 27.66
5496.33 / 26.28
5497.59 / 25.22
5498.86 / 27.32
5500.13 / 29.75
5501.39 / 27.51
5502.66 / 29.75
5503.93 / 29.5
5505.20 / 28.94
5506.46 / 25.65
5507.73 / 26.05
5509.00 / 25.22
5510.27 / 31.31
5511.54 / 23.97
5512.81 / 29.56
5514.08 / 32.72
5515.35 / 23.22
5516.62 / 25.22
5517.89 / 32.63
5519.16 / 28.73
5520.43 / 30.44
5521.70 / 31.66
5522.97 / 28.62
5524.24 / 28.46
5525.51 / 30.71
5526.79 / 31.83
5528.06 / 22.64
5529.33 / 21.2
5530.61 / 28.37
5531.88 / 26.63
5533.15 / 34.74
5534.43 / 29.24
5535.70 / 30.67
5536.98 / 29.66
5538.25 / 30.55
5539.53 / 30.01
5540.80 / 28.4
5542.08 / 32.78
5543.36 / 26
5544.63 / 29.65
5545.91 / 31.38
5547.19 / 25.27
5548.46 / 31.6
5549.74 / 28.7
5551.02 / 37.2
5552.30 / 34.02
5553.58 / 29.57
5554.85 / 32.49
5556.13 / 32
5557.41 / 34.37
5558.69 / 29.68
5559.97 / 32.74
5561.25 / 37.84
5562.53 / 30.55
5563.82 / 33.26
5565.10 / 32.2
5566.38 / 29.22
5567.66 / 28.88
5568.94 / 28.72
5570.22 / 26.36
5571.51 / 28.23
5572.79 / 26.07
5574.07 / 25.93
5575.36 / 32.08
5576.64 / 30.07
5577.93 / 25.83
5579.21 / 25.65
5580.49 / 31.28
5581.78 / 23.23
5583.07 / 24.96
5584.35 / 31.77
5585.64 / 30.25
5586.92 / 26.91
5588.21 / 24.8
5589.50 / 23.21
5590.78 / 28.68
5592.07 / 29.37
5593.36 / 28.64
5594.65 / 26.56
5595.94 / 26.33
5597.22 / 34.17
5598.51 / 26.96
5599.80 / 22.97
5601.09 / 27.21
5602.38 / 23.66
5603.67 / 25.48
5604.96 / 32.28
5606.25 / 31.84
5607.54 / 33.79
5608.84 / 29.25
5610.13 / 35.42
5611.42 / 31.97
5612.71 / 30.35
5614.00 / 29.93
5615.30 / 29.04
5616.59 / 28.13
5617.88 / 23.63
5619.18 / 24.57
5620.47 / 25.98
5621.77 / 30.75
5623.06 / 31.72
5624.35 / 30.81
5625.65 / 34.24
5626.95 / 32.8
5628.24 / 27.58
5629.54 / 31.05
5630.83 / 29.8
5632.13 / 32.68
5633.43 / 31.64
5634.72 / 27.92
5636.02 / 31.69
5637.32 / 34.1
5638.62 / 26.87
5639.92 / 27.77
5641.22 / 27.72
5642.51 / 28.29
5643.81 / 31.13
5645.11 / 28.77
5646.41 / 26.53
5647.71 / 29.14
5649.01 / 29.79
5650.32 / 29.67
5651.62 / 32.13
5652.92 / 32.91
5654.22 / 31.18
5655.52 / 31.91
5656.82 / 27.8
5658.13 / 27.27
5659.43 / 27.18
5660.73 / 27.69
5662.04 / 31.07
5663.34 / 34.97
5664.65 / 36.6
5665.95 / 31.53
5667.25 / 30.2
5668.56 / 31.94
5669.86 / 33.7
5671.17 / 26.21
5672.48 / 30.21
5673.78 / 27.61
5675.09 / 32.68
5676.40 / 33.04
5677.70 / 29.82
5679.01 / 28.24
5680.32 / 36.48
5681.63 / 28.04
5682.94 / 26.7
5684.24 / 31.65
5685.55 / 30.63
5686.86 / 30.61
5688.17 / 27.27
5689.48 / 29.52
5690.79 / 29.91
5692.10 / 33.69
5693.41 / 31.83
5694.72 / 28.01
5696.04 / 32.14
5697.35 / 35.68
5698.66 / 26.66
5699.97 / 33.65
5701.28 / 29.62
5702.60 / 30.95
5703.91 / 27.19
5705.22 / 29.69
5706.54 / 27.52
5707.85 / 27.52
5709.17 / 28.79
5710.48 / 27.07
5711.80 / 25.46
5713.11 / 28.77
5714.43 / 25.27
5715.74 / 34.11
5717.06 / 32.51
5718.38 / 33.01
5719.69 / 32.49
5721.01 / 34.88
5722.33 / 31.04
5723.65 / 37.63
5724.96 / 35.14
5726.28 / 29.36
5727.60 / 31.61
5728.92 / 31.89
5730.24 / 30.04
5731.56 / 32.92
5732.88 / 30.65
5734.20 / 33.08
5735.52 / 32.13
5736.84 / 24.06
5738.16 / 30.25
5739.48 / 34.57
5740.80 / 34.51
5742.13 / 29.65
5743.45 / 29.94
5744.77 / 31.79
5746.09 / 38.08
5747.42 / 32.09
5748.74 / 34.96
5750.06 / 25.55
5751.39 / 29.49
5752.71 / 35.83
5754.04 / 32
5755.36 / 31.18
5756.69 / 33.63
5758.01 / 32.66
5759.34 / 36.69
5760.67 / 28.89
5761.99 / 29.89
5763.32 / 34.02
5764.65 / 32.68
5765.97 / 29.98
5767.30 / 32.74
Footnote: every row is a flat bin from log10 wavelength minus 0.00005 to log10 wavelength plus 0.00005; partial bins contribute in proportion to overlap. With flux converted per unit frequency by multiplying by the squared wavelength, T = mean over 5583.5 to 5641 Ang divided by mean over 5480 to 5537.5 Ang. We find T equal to 1.06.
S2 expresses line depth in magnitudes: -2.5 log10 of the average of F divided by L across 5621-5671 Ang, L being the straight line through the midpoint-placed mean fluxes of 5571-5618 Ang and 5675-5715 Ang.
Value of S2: -0.05 mag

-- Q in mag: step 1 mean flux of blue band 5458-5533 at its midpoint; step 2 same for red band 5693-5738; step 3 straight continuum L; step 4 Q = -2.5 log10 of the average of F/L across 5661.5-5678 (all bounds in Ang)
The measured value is -0.05 mag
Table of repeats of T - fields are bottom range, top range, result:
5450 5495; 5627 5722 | 1.14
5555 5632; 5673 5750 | 1.10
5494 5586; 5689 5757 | 1.14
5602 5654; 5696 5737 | 1.06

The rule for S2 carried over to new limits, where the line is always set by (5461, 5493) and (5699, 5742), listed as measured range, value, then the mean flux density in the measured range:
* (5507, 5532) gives 0.05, 28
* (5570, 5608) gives 0.07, 27.8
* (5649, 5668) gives -0.02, 30.8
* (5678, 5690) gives 0.02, 29.9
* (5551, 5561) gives -0.11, 32.7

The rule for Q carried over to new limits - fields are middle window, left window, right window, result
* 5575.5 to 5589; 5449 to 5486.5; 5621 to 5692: 0.075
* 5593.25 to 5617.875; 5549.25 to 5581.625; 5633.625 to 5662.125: 0.034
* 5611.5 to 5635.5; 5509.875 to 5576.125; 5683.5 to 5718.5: 0.006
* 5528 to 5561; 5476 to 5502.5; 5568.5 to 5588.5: -0.083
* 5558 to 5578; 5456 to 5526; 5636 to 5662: -0.036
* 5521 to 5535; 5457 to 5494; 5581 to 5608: -0.007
